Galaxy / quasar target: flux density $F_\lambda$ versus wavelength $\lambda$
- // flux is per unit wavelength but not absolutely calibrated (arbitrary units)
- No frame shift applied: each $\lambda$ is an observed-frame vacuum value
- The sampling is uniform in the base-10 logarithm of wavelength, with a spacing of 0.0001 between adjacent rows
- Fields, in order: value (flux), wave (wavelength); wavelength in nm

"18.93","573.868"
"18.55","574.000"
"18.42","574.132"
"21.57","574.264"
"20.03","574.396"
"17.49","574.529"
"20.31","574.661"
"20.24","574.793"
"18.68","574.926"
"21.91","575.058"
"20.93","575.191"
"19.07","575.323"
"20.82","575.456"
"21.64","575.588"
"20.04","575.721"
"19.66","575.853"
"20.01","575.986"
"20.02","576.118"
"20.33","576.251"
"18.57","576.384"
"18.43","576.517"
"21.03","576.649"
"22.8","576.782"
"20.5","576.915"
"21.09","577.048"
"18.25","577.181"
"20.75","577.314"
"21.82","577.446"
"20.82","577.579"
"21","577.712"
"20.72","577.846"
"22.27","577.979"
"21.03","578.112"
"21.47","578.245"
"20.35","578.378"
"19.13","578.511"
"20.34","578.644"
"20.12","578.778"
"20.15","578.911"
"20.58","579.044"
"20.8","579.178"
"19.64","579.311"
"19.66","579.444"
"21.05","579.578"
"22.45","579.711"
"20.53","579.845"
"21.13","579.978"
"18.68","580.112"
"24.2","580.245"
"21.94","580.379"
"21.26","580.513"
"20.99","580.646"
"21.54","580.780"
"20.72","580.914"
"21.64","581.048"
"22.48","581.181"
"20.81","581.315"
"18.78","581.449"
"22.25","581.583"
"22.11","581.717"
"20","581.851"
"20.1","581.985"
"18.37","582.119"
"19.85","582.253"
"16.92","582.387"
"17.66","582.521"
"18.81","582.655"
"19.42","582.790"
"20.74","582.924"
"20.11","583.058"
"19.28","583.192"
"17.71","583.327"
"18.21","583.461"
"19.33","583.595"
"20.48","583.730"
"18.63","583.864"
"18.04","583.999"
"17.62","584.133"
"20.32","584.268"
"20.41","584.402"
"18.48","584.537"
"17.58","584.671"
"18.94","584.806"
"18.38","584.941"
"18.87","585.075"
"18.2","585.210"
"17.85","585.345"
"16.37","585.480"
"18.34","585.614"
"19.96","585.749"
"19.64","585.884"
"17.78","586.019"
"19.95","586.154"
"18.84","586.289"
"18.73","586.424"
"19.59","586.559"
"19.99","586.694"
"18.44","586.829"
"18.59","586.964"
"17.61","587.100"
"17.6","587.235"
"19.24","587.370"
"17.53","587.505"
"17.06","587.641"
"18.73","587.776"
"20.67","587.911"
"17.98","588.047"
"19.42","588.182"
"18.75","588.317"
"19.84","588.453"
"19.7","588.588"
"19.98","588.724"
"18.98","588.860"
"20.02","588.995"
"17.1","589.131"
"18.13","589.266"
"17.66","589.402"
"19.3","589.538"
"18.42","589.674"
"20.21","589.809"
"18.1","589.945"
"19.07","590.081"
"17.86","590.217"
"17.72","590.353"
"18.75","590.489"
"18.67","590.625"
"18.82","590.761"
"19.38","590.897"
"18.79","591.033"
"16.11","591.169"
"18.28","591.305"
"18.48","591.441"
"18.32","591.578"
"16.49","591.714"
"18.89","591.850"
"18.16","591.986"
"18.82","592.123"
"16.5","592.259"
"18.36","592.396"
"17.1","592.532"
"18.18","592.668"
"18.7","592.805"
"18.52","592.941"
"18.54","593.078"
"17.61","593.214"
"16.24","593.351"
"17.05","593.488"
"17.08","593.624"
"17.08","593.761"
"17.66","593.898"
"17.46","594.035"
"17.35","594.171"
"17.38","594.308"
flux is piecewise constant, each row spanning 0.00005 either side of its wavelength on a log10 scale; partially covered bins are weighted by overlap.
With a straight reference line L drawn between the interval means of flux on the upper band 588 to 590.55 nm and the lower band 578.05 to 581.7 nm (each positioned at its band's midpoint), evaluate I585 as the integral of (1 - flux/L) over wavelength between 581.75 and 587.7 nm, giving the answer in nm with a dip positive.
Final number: 0.31 nm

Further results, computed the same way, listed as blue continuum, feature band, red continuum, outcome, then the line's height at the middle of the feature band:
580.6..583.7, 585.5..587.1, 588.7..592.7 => 0.02 nm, 19.1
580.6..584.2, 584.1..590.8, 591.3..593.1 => 0.05 nm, 18.9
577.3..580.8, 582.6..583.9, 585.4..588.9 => 0.03 nm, 19.8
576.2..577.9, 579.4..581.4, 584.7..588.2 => -0.15 nm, 19.8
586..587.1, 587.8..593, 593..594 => -0.14 nm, 18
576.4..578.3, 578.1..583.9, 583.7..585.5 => -0.17 nm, 19.7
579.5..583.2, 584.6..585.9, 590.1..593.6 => 0.08 nm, 19.6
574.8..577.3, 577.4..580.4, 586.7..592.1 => -0.15 nm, 19.9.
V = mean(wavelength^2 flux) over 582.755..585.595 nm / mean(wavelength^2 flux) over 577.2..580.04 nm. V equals 0.92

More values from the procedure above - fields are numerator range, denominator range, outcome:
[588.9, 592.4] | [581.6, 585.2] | 0.98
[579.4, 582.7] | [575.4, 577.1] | 1.03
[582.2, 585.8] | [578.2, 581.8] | 0.91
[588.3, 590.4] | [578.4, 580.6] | 0.94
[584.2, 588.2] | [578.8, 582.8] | 0.93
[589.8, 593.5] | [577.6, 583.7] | 0.92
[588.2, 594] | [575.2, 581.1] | 0.92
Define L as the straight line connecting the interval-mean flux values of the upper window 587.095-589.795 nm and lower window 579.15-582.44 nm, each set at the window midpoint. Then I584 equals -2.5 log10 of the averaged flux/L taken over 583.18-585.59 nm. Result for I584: 0.070 mag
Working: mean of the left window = 20.7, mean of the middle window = 18.6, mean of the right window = 18.7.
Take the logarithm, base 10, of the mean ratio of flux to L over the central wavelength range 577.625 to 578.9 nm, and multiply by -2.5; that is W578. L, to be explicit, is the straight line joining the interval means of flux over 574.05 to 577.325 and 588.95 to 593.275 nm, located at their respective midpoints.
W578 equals -0.05 mag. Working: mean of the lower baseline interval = 20.1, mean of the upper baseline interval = 18.3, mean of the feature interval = 20.7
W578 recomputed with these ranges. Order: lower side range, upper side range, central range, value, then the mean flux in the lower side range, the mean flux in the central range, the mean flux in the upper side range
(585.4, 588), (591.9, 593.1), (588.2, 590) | -0.031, 18.7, 19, 18.1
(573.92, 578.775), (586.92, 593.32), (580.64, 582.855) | -0.031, 20.3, 20.1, 18.4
